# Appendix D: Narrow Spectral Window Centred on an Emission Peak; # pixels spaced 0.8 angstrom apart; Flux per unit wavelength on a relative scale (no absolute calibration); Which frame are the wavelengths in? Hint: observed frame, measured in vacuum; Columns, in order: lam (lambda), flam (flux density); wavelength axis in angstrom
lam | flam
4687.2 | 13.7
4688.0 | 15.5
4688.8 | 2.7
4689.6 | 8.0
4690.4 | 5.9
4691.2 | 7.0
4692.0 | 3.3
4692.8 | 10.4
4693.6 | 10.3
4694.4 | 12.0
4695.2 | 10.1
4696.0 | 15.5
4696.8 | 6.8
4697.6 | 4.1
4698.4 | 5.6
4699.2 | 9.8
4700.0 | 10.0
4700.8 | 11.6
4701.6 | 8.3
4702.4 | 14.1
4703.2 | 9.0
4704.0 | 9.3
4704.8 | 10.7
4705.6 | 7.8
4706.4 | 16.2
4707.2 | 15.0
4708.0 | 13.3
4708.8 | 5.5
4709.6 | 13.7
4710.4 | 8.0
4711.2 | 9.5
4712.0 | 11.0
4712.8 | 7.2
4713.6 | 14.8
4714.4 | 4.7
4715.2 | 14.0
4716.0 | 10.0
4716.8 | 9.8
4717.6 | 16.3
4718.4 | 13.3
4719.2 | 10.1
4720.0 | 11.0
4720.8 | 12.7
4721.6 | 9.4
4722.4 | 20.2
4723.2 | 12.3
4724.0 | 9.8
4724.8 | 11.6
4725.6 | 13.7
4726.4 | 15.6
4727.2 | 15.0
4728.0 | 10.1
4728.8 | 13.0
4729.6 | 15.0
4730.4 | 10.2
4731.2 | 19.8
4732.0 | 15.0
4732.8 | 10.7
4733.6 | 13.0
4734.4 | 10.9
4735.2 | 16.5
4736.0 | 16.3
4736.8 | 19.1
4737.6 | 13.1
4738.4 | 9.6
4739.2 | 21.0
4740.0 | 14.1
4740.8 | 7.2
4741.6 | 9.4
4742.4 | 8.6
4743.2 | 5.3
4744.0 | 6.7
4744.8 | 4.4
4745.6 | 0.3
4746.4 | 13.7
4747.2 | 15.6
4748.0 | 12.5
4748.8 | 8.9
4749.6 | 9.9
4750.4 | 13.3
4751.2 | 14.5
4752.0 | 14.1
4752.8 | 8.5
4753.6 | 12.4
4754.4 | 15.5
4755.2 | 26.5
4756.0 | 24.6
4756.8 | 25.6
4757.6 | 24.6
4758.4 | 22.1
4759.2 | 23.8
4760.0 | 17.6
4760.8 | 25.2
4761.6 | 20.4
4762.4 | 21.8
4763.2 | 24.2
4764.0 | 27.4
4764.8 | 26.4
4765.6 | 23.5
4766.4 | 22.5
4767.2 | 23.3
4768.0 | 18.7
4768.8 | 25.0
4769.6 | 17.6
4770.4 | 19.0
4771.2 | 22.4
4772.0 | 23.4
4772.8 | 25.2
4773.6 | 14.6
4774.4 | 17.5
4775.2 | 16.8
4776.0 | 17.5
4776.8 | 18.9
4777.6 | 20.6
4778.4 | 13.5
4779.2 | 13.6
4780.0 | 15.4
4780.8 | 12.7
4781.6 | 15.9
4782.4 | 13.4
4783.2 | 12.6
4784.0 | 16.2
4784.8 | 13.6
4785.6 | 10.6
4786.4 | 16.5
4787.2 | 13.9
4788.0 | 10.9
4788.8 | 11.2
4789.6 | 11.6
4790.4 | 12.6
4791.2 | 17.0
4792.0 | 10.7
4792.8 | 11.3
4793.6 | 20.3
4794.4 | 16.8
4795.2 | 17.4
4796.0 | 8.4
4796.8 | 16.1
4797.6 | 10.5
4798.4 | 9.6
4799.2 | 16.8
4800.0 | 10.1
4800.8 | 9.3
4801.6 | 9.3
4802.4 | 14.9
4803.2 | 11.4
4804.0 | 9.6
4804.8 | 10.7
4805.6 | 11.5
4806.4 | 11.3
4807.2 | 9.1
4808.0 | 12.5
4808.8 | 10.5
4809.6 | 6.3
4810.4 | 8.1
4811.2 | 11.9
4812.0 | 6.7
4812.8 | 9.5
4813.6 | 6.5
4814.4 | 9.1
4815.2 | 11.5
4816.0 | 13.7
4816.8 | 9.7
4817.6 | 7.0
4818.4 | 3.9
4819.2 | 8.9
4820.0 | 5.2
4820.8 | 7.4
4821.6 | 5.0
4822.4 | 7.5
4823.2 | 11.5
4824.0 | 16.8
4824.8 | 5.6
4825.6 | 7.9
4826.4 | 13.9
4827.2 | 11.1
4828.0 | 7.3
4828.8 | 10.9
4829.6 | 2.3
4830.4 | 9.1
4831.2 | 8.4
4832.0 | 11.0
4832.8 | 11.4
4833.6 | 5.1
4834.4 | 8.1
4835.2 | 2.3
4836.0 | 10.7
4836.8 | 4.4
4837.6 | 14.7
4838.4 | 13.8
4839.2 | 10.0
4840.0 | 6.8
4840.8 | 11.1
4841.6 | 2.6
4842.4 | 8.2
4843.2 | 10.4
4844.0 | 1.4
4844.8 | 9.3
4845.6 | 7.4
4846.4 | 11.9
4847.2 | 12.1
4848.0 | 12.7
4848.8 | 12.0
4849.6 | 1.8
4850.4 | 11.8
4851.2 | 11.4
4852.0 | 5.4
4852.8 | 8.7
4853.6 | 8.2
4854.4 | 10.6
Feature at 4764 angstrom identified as C IV 1549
